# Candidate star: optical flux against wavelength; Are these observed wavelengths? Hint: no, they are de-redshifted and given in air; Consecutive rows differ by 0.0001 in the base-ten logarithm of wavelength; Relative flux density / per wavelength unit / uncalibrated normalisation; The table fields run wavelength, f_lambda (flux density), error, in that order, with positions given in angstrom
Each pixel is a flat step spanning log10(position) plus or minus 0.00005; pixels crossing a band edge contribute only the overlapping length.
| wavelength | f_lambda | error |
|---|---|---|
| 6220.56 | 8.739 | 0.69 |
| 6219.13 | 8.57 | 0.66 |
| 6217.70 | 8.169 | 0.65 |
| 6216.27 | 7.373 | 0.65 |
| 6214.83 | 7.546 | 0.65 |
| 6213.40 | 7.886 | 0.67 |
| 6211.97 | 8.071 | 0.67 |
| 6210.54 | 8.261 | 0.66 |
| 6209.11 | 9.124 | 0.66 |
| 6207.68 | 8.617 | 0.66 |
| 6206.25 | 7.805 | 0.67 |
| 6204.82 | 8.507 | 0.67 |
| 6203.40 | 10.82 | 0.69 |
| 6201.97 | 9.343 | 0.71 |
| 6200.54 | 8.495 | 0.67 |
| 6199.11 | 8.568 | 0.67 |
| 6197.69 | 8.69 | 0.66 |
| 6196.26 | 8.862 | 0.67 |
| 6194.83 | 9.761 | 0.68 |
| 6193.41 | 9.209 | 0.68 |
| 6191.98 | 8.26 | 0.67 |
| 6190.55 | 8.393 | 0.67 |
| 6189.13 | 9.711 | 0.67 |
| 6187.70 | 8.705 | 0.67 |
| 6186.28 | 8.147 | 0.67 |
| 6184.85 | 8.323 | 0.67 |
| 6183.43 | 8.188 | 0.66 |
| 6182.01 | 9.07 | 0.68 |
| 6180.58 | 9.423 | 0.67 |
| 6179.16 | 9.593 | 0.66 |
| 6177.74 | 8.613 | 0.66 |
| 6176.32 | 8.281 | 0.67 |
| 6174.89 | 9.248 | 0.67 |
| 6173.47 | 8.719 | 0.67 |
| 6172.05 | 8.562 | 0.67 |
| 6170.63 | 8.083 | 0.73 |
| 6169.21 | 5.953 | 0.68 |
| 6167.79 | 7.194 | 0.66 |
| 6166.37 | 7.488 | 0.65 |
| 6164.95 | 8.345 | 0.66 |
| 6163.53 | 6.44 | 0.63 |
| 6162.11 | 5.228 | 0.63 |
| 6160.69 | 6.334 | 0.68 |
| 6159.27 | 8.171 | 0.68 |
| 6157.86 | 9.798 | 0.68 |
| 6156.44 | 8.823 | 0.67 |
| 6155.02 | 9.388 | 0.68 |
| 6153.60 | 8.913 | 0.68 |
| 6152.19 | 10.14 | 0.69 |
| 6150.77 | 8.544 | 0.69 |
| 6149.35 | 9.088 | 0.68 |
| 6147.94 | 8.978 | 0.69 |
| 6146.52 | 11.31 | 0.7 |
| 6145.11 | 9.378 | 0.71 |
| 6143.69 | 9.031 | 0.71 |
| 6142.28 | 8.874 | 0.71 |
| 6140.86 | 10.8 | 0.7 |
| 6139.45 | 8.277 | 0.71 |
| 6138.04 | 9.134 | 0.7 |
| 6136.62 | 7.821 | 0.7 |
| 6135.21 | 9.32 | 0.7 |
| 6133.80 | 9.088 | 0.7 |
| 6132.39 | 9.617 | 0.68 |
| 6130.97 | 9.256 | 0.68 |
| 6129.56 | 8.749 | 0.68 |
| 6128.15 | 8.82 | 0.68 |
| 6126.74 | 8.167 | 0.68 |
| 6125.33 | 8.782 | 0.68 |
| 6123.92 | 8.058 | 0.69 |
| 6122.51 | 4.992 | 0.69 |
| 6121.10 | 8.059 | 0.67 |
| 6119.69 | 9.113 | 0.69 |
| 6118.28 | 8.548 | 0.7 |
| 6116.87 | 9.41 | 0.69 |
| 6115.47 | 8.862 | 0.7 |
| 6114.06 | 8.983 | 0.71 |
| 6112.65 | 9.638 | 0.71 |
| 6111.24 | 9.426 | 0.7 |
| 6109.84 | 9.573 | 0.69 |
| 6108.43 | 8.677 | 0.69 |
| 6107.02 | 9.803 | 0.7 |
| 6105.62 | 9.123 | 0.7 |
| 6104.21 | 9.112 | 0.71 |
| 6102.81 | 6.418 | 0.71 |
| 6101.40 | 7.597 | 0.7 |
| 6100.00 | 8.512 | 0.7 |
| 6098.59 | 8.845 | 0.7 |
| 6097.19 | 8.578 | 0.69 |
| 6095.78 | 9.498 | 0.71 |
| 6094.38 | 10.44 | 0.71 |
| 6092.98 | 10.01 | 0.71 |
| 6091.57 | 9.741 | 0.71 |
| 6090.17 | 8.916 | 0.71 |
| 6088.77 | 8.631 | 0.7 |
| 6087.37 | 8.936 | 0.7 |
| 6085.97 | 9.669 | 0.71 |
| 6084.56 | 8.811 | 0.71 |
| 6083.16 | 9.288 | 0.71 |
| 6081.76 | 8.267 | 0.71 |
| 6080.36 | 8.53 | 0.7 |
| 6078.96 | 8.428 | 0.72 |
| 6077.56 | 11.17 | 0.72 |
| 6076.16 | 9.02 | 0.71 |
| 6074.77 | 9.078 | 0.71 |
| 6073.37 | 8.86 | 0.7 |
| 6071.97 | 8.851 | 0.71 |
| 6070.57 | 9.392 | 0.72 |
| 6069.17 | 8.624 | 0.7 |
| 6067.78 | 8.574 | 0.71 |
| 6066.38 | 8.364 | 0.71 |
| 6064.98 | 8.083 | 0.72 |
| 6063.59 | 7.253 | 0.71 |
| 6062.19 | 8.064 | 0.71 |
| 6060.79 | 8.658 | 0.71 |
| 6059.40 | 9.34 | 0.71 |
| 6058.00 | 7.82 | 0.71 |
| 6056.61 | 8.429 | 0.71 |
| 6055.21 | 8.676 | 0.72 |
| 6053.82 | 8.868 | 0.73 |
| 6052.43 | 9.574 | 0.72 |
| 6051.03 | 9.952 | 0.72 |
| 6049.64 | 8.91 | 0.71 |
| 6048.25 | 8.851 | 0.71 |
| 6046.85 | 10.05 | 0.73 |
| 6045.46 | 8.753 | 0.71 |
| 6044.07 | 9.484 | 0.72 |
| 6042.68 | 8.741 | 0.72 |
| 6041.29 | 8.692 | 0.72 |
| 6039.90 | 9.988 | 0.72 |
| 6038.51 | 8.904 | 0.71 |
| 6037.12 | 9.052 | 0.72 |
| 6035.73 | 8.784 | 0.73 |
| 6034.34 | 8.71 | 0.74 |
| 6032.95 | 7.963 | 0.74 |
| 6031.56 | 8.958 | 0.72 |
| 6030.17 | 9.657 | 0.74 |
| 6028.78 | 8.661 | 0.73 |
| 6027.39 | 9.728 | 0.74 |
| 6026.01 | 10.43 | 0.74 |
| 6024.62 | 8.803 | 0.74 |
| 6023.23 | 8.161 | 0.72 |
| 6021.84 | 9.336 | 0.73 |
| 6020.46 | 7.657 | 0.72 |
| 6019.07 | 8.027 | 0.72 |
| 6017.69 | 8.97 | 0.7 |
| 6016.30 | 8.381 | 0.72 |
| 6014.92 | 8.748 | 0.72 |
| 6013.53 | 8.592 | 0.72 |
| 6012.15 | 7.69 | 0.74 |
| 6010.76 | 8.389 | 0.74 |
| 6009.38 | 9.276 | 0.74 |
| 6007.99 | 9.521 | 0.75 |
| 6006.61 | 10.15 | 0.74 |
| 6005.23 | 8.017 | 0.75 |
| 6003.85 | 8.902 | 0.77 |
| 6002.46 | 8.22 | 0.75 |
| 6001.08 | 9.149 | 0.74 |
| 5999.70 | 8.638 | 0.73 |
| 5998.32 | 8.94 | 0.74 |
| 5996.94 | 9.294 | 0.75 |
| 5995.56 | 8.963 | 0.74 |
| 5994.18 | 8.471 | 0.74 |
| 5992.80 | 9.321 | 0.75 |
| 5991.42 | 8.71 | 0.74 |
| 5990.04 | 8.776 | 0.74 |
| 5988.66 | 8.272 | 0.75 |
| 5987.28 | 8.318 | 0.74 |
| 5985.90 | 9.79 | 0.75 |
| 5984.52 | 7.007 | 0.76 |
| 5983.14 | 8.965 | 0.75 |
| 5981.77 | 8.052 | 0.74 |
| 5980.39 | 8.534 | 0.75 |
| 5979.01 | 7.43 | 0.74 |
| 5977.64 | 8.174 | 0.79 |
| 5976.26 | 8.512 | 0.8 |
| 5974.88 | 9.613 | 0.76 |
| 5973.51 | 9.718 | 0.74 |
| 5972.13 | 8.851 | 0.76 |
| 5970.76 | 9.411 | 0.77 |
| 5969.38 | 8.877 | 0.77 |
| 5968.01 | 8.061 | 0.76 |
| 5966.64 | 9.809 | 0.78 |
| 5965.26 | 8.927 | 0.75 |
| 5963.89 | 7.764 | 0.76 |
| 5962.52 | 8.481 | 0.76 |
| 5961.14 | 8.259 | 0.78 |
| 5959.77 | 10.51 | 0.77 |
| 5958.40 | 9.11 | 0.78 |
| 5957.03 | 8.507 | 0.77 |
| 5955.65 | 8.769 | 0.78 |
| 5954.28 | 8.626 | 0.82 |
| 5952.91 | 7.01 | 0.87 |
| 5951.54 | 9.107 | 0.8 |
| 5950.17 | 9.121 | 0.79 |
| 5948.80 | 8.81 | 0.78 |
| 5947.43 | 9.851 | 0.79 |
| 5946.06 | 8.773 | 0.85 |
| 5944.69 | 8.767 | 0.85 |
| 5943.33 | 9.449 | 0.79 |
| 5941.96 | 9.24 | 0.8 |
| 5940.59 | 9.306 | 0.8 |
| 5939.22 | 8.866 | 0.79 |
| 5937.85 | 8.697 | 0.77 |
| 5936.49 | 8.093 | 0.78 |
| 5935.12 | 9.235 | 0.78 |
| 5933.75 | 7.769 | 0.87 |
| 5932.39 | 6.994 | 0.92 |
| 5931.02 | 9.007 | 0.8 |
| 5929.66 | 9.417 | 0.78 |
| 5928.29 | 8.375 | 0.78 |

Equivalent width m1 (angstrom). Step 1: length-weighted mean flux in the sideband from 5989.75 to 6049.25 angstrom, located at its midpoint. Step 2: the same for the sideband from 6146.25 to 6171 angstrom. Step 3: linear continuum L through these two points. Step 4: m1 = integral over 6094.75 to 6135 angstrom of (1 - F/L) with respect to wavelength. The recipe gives -1.47 angstrom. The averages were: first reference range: 8.9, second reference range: 8.18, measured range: 8.71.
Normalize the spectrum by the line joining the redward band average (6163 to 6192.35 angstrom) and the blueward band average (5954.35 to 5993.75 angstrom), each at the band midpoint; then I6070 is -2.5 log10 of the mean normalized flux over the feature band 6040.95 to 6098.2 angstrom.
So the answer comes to -0.05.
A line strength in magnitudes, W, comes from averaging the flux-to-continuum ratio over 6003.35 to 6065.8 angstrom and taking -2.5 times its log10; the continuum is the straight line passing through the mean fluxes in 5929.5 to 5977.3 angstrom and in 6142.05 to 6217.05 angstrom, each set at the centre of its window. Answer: -0.013 mag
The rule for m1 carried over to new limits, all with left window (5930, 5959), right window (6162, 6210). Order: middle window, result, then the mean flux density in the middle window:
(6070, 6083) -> -0.7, 9.07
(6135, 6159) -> -2.0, 9.25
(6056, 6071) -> 0.4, 8.4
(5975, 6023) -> 0.3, 8.63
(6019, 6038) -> -0.5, 8.88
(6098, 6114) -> -0.4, 8.8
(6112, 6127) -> 0.3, 8.42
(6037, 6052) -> -1.0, 9.23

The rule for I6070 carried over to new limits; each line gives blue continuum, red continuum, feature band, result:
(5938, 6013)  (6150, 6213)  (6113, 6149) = -0.04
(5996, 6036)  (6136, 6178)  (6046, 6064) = -0.01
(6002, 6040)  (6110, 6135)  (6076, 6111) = -0.03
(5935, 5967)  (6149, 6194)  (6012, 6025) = 0.03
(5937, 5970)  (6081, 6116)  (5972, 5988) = 0.04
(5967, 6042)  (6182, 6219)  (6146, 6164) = 0.01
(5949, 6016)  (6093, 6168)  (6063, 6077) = 0.01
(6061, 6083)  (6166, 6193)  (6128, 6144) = -0.06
